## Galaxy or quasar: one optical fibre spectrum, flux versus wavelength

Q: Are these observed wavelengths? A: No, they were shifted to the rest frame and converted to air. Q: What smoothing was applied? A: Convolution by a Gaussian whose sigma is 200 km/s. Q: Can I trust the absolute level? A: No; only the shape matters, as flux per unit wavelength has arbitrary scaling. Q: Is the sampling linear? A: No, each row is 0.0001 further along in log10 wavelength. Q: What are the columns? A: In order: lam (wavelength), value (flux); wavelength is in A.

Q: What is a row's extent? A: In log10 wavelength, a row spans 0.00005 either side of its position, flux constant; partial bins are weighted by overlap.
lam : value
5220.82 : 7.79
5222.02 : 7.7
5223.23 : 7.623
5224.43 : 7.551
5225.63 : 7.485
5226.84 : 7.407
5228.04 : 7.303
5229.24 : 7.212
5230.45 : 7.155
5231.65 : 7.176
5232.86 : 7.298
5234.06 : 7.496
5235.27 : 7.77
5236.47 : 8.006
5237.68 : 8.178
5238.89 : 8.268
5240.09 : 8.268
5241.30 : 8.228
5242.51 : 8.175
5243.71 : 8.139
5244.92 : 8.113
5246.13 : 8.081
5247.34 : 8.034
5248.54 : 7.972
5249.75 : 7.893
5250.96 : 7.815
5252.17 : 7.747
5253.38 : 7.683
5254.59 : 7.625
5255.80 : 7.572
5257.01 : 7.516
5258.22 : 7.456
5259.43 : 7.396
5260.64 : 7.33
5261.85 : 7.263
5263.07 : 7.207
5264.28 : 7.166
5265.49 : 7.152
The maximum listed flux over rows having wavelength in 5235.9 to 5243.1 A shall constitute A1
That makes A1 8.268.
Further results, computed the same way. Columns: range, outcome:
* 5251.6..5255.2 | 7.747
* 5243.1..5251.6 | 8.139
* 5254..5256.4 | 7.625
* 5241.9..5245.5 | 8.175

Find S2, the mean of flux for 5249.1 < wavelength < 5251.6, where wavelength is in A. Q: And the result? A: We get 7.84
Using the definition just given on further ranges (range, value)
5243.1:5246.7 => 8.12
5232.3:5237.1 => 7.65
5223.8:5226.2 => 7.54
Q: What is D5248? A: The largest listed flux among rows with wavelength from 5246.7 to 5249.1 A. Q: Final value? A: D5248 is 8.034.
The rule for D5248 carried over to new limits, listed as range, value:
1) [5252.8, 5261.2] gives 7.683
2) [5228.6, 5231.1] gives 7.212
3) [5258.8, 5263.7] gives 7.396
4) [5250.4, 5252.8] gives 7.815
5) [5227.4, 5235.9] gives 7.77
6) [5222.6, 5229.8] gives 7.623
